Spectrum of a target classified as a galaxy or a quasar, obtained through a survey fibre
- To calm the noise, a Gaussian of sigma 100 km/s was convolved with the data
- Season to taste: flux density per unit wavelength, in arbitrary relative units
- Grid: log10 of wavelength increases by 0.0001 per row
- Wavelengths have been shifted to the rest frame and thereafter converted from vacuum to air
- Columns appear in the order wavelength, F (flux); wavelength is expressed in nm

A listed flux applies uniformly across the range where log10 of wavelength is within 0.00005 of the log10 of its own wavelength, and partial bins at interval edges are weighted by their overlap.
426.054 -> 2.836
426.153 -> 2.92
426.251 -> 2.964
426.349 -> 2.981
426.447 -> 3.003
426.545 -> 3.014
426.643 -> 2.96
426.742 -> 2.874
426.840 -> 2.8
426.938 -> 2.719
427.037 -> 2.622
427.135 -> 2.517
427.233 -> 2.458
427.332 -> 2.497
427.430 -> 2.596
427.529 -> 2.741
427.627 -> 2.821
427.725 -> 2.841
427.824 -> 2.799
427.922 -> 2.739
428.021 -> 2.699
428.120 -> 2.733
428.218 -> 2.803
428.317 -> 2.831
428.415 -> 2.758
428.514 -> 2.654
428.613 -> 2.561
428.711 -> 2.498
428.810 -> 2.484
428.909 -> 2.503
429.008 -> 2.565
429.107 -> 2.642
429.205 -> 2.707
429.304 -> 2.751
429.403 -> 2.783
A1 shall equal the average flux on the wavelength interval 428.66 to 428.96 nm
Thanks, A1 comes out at 2.5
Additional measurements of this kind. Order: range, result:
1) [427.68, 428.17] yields 2.76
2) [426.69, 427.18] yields 2.71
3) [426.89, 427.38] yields 2.56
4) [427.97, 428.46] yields 2.76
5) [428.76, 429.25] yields 2.58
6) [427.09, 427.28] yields 2.49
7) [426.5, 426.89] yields 2.91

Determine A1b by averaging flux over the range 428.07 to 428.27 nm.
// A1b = 2.77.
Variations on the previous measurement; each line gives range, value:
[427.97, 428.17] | 2.71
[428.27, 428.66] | 2.7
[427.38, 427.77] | 2.75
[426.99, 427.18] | 2.57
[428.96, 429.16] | 2.61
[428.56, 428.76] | 2.54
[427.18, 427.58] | 2.57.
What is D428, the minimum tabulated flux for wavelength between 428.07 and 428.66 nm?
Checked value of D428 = 2.561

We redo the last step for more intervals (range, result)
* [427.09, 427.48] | 2.458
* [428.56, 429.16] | 2.484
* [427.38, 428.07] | 2.596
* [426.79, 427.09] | 2.622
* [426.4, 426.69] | 2.96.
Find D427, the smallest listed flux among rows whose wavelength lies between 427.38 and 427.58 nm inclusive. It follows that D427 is 2.596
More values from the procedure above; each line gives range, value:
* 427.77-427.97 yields 2.739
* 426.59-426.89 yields 2.8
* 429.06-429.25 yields 2.642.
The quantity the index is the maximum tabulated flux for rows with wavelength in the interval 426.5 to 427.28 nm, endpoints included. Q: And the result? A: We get 3.014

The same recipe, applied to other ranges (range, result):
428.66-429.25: 2.707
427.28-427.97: 2.841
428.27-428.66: 2.831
